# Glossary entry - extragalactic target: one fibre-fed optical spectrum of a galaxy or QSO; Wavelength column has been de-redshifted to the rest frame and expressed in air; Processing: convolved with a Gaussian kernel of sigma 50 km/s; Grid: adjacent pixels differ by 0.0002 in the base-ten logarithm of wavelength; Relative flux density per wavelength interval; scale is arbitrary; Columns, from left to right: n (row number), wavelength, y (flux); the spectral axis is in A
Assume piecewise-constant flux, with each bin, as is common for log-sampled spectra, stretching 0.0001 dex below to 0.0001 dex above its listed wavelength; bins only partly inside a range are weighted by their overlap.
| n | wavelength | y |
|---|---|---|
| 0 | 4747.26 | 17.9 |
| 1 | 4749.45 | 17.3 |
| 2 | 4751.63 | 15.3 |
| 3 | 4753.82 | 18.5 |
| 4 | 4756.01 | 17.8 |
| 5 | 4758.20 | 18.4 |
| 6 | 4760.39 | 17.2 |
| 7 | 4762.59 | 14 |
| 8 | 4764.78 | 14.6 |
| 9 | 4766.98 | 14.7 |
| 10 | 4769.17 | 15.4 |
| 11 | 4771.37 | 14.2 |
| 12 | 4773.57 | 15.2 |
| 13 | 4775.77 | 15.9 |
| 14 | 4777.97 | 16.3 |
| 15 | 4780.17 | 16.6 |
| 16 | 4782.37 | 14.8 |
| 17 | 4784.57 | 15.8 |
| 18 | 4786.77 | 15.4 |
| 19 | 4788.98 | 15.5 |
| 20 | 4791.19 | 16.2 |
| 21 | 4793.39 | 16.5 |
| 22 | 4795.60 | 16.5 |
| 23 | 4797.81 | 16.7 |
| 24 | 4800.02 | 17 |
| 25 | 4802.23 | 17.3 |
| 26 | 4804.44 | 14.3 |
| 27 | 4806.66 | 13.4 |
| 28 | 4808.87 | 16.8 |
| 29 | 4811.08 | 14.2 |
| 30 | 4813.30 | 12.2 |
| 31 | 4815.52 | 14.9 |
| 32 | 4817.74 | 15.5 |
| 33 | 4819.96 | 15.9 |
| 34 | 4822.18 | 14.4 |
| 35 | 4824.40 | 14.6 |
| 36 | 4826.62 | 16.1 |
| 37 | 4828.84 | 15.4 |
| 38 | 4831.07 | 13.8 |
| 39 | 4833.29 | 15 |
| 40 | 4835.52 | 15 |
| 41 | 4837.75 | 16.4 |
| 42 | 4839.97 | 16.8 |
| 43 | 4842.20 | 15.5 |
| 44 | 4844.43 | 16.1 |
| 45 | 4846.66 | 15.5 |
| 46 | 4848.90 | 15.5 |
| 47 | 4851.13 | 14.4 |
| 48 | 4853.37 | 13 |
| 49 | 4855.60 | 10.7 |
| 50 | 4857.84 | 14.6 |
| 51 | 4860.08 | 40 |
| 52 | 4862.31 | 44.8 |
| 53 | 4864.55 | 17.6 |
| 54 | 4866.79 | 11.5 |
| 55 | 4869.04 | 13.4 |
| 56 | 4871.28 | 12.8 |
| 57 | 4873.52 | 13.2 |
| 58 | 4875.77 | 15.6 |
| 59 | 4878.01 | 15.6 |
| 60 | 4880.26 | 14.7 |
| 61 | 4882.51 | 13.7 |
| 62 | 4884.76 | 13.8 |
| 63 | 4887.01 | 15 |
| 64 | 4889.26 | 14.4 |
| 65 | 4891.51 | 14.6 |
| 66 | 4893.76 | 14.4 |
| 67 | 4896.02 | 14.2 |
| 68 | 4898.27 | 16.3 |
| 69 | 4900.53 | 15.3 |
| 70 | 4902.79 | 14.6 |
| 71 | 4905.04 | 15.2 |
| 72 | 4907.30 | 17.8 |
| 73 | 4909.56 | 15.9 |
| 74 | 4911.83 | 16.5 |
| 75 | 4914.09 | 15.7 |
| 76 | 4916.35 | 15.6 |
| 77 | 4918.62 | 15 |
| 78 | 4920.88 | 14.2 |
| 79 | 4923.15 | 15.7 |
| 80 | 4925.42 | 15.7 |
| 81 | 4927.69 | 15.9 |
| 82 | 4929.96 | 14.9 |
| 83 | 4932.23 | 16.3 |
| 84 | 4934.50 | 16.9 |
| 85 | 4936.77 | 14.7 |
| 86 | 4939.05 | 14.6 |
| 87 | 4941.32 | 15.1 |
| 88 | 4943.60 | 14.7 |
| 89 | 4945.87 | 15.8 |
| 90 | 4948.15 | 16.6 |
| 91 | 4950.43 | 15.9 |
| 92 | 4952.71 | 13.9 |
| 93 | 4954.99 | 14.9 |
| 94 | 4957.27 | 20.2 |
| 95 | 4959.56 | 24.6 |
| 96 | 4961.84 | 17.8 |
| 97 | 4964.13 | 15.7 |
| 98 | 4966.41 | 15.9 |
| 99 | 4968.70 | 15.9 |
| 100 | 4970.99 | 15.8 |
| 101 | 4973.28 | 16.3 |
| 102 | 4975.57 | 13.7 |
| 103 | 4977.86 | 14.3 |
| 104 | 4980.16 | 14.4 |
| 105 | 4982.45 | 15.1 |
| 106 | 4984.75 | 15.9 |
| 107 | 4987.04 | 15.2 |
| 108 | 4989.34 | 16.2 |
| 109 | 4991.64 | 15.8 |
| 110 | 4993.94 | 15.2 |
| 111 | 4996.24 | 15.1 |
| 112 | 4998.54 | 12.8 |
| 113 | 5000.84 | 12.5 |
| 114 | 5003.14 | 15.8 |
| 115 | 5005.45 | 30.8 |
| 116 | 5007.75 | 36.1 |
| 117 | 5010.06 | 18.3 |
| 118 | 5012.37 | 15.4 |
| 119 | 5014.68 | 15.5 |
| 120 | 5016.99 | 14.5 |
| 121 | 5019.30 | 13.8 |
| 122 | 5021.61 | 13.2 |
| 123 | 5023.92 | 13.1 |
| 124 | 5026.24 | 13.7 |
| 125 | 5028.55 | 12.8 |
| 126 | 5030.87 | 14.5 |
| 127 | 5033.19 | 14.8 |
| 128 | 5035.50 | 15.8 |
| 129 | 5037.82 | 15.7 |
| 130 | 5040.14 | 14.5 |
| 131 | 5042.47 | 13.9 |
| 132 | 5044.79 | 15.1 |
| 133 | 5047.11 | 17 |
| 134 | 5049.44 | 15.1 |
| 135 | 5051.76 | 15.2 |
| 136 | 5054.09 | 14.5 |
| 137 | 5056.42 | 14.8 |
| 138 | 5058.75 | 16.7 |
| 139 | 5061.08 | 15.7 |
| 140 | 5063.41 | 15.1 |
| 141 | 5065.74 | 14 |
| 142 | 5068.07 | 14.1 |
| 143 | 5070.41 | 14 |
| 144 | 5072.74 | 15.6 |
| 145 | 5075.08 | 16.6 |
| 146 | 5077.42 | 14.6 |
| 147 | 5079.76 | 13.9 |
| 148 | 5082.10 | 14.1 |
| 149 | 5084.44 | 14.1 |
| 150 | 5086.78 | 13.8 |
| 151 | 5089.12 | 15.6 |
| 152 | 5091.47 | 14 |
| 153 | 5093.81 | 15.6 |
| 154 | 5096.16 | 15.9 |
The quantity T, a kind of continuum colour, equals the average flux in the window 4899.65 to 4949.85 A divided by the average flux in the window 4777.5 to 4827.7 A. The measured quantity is 1.00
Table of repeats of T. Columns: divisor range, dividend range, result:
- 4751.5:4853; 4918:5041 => 1.03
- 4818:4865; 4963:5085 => 0.89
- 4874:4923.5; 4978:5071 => 1.04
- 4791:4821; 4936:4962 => 1.07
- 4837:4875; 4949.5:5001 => 0.89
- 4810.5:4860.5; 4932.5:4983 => 1.03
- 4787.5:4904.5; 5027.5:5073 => 0.93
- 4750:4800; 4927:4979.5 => 1.00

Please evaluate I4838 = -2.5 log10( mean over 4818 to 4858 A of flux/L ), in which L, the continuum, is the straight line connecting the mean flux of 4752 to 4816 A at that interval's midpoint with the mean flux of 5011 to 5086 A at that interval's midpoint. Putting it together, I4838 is 0.04 mag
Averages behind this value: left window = 15.7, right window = 14.7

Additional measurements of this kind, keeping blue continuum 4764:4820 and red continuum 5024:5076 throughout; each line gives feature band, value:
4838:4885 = -0.122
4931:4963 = -0.099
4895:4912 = -0.033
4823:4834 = 0.029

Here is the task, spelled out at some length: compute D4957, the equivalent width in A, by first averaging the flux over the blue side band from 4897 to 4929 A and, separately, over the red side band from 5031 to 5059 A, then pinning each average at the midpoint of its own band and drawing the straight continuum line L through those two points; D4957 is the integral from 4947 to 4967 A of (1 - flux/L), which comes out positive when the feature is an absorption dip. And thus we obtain -2.3 A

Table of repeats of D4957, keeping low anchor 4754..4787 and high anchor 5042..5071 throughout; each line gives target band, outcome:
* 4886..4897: 0.7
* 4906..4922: -0.4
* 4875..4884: 0.4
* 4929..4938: -0.2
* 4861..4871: -3.7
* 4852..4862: -3.8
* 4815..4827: 0.4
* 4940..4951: -0.2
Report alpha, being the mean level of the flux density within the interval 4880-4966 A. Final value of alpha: 15.7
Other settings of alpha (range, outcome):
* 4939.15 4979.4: 16.2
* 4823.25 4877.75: 17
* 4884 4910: 15.1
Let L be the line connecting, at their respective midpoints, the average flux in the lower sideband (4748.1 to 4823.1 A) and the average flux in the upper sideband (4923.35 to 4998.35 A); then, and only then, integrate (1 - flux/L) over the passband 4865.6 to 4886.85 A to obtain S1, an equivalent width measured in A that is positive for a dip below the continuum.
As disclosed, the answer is 2.6 A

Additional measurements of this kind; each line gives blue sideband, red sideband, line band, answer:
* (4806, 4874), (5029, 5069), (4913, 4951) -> 0.88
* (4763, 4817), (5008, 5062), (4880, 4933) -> 0.44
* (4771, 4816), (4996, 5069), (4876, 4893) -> 1.19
